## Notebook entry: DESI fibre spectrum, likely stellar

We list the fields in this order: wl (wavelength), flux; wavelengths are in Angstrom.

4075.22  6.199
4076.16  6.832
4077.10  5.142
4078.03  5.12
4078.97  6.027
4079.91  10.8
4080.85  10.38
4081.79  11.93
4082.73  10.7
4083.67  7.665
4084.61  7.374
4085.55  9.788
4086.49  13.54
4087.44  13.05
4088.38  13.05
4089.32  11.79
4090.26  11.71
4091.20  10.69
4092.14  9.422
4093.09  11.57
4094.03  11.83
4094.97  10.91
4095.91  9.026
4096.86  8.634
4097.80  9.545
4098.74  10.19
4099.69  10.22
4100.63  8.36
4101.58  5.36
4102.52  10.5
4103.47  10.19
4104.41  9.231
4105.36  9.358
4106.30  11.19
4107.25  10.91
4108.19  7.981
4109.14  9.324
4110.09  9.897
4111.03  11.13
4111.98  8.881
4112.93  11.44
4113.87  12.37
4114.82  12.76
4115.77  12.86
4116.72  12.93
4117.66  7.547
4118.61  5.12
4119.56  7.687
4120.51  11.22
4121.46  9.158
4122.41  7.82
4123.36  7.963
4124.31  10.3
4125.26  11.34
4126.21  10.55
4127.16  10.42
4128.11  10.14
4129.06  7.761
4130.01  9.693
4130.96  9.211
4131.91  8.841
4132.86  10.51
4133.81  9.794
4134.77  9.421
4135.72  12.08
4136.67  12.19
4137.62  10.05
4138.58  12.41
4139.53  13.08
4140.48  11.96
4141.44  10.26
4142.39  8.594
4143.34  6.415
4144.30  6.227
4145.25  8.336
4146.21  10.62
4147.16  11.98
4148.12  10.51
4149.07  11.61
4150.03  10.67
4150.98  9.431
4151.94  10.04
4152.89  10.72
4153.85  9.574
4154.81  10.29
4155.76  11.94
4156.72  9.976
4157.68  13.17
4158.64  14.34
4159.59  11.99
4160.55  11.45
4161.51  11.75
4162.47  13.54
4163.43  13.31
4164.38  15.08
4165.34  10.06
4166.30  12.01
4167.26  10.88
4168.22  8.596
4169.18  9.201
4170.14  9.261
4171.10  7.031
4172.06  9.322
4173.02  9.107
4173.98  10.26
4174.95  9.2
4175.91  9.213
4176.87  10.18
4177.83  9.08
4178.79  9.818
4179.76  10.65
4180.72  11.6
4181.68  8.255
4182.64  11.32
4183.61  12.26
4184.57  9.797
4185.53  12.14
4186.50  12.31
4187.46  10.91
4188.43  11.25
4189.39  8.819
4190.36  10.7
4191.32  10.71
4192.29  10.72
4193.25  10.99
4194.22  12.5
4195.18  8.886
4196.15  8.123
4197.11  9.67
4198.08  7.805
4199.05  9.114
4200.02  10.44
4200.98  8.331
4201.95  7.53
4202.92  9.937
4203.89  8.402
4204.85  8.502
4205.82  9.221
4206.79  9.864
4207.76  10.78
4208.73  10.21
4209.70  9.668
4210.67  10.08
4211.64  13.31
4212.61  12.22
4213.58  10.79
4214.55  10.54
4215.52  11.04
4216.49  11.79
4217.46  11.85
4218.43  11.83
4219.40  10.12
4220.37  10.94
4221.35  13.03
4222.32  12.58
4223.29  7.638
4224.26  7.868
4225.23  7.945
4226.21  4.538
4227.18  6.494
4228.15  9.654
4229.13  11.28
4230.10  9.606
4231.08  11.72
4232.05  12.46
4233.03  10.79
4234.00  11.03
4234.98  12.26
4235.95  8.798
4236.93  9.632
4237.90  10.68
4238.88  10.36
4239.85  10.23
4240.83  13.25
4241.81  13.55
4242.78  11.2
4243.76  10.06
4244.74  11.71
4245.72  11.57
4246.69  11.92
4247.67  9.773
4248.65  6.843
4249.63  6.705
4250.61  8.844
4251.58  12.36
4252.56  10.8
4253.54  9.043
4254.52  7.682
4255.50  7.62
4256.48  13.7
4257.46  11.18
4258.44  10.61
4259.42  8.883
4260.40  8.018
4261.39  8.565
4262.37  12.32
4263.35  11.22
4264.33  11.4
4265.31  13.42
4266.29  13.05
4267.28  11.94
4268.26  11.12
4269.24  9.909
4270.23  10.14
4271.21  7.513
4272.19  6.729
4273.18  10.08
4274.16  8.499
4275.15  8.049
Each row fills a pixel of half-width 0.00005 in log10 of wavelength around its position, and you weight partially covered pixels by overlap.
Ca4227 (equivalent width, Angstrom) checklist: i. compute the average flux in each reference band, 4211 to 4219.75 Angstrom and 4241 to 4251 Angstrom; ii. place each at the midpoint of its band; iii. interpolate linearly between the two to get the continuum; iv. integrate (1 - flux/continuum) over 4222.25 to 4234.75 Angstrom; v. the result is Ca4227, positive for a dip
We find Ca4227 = 1.7 Angstrom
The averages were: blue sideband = 11.5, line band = 9.46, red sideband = 10.3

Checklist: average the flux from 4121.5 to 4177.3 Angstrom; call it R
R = 10.4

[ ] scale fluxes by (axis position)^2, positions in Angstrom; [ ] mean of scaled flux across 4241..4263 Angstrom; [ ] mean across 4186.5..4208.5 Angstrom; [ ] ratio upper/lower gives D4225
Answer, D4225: 1.1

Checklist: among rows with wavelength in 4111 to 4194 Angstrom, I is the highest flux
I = 15.08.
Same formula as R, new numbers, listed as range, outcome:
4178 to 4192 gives 10.7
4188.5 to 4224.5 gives 10.2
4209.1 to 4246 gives 10.6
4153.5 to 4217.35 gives 10.5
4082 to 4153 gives 10.1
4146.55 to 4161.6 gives 11.2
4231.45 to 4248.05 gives 11.1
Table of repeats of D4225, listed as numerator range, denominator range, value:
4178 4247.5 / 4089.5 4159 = 1.07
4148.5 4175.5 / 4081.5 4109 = 1.10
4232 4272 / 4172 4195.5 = 1.04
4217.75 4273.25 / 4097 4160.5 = 1.07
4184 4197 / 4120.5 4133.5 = 1.14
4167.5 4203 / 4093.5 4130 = 1.04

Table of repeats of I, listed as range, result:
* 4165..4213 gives 13.31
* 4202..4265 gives 13.7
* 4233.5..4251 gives 13.55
